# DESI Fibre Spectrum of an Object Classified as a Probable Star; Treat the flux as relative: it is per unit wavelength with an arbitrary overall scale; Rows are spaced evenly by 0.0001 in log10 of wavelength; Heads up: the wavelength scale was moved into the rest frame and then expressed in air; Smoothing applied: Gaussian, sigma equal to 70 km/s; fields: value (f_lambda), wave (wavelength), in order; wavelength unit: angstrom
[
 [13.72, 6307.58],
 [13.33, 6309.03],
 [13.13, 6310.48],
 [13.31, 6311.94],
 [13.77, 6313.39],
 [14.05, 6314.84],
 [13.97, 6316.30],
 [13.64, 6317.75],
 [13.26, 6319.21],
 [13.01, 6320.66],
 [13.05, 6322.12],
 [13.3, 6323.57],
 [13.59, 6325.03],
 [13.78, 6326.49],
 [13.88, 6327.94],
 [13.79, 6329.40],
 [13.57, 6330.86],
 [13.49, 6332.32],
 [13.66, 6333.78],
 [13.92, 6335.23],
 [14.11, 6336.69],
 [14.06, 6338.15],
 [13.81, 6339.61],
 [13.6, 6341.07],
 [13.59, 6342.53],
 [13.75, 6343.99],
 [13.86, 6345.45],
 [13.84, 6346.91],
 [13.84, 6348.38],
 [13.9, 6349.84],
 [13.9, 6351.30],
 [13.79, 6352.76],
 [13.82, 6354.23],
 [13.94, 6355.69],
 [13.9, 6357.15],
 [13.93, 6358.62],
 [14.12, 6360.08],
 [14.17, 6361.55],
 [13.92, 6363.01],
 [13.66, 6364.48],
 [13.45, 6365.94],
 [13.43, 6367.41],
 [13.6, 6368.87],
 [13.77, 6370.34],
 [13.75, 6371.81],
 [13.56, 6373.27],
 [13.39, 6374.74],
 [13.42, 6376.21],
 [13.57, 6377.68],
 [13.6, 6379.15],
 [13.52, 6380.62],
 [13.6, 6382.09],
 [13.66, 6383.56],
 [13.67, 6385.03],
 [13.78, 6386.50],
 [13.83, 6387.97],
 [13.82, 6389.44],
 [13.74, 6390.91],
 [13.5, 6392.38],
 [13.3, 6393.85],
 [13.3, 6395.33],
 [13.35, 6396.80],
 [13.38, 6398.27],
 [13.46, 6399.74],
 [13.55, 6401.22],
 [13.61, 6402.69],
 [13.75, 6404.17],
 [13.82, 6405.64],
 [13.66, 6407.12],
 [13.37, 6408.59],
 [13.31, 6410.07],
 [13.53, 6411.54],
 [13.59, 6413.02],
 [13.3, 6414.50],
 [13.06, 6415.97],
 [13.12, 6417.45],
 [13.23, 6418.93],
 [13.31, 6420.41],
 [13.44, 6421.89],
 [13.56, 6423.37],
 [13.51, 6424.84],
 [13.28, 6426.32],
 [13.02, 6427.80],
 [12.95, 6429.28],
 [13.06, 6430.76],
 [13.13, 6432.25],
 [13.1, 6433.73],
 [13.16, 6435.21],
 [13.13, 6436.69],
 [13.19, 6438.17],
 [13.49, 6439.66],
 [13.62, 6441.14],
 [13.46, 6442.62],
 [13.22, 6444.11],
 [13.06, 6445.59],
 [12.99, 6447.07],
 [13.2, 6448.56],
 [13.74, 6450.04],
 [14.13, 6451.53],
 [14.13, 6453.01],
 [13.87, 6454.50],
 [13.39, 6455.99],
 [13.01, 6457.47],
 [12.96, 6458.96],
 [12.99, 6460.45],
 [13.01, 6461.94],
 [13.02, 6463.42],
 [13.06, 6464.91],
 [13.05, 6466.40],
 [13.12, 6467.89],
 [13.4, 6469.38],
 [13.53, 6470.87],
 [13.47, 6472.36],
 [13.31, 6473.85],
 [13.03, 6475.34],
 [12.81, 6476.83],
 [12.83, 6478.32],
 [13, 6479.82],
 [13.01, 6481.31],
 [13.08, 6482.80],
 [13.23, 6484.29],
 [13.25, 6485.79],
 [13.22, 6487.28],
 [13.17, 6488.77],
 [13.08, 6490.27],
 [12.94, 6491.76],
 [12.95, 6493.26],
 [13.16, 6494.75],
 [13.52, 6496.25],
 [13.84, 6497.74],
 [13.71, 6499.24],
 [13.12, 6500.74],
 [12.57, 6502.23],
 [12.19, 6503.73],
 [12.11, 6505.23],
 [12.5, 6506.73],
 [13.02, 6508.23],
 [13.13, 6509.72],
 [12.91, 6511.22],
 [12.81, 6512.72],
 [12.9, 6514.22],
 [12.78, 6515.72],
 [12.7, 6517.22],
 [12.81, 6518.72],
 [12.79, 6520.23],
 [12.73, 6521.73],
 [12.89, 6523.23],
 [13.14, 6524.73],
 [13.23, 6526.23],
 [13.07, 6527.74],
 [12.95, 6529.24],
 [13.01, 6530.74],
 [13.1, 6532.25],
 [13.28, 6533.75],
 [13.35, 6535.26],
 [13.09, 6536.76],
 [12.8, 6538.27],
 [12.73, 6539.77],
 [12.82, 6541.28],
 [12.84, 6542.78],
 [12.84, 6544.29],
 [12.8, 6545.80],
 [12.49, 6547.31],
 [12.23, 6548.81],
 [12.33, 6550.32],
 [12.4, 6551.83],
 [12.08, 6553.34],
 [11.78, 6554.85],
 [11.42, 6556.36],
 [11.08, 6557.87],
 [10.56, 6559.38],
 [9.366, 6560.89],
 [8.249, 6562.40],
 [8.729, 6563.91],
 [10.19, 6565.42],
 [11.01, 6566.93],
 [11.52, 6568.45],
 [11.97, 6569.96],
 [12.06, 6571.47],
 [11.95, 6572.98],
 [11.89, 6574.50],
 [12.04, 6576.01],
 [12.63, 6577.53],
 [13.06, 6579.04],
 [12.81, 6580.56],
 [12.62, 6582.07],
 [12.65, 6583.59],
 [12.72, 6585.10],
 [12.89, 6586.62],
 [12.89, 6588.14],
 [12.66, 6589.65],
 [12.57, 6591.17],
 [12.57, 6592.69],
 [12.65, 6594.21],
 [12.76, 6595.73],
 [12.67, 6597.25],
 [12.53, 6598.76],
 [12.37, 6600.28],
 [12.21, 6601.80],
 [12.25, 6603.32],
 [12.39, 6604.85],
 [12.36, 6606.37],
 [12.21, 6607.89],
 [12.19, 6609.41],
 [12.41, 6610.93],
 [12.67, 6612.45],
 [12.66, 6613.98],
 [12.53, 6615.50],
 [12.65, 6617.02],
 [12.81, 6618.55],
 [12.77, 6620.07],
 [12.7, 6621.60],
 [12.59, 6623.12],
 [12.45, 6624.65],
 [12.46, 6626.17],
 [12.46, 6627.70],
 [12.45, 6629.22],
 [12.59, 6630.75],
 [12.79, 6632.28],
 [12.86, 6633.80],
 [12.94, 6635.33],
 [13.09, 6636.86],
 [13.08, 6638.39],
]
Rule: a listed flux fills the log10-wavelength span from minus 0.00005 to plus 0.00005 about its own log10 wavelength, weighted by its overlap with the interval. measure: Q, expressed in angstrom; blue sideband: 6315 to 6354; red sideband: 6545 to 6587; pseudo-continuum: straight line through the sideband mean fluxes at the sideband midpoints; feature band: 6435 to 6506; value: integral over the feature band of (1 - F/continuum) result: -3.9 angstrom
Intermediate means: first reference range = 13.7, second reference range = 11.7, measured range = 13.2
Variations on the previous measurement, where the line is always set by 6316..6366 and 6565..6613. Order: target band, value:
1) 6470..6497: -0.44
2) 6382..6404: -0.21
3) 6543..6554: 0.08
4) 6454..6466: -0.07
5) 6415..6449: -0.01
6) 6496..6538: -0.72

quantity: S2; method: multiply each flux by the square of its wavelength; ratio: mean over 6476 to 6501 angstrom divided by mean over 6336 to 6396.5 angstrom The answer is 1.00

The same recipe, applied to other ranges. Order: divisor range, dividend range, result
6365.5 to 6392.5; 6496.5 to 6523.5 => 0.98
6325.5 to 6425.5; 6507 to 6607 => 0.96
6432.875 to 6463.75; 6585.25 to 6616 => 0.98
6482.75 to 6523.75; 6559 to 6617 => 0.95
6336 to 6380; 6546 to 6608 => 0.93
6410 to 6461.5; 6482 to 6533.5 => 1.00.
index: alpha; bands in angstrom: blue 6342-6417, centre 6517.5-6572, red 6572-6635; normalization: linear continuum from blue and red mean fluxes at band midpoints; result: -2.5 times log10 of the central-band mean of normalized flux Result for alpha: 0.06 mag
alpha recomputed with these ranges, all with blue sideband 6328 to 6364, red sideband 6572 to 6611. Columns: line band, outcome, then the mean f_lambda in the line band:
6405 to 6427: 0.004 mag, 13.4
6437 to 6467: -0.005 mag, 13.3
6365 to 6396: 0.005 mag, 13.6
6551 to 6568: 0.190 mag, 10.6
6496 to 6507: 0.004 mag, 12.9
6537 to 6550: 0.005 mag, 12.7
